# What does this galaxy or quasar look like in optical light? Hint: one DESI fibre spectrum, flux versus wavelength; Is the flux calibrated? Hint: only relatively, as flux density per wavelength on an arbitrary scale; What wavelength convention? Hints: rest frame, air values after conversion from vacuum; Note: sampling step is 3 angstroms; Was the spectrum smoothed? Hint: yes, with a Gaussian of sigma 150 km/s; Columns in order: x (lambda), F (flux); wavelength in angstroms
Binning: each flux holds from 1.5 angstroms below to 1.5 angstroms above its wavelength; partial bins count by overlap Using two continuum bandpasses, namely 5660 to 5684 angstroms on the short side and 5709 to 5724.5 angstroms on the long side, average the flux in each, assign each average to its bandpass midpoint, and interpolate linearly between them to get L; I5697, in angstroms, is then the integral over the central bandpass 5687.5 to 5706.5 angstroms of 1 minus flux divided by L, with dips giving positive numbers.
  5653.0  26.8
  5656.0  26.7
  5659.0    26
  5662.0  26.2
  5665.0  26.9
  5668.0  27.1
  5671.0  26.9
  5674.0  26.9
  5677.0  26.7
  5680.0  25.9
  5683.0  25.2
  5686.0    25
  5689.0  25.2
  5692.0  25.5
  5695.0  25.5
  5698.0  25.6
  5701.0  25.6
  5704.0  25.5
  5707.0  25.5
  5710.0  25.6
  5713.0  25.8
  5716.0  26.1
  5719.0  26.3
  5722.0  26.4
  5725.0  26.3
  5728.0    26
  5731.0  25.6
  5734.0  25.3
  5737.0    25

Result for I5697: 0.6 angstroms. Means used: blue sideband 26.5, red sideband 26.1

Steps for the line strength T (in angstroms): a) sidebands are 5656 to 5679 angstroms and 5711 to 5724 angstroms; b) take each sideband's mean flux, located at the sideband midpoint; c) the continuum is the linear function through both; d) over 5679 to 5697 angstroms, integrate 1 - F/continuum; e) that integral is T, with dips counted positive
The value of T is 0.7 angstroms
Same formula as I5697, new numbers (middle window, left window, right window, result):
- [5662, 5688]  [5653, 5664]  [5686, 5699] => -0.4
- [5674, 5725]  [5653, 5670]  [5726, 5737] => 0.6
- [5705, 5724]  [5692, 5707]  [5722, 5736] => -0.2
